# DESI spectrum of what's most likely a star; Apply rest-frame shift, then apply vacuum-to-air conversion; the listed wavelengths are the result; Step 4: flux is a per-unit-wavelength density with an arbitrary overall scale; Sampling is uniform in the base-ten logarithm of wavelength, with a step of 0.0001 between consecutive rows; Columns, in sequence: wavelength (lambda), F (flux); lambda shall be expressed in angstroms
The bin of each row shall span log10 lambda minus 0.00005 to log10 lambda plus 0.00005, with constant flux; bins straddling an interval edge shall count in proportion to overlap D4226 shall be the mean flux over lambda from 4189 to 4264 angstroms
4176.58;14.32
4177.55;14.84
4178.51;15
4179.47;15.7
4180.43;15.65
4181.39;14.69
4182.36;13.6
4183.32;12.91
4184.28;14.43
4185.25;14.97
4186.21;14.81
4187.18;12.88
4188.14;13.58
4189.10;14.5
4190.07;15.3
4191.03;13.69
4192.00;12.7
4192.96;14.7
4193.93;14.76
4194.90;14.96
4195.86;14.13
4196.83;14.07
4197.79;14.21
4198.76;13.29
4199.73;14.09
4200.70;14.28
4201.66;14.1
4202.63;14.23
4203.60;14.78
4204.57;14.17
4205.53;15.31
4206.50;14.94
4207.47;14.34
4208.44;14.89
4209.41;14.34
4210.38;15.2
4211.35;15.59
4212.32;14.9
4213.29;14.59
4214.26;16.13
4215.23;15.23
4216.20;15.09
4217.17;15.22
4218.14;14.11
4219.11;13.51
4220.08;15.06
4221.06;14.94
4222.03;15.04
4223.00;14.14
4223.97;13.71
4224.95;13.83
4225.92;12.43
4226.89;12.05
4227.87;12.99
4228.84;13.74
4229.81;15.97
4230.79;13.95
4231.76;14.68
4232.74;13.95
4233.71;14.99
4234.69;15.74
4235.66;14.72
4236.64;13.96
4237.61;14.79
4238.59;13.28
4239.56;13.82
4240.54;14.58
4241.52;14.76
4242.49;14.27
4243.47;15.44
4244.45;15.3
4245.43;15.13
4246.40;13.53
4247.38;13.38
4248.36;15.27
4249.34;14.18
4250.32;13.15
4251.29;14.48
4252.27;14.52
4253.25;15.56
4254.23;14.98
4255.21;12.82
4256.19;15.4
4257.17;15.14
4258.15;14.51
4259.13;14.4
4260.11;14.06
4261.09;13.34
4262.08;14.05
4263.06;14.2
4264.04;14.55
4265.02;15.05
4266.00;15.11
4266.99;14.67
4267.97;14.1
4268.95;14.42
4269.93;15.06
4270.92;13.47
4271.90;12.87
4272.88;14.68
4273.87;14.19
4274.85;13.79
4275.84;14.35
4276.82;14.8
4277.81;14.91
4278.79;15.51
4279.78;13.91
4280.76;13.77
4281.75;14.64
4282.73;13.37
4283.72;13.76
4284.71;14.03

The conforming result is 14.4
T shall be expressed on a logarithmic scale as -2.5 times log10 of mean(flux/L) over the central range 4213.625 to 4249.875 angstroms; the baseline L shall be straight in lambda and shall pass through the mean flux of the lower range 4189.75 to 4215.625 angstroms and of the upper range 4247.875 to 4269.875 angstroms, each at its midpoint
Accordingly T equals 0.01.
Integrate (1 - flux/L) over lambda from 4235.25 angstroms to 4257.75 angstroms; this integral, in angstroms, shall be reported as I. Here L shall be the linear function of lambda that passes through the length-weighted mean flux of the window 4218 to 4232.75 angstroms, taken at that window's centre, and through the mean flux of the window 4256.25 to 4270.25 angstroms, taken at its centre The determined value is -0.28 angstroms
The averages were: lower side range 14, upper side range 14.5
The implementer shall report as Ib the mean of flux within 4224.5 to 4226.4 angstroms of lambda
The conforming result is 13.1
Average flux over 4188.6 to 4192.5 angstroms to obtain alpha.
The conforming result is 14.1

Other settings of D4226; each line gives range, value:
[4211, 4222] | 14.9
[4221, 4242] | 14.2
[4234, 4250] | 14.5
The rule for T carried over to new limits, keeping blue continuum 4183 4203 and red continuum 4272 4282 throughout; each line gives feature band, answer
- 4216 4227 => 0.01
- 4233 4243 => -0.02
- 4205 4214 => -0.06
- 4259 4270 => 0.00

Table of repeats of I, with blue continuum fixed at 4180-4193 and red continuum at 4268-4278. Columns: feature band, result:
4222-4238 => 0.1 angstroms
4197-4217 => -0.7 angstroms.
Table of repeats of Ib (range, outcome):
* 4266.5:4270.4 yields 14.6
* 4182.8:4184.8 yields 13.7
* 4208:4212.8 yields 15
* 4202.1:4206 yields 14.6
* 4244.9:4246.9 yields 14.4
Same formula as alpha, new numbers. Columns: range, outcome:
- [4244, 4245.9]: 15.2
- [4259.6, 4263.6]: 13.9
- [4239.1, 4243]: 14.4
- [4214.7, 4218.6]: 14.9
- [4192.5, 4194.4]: 14.7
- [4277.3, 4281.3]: 14.5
